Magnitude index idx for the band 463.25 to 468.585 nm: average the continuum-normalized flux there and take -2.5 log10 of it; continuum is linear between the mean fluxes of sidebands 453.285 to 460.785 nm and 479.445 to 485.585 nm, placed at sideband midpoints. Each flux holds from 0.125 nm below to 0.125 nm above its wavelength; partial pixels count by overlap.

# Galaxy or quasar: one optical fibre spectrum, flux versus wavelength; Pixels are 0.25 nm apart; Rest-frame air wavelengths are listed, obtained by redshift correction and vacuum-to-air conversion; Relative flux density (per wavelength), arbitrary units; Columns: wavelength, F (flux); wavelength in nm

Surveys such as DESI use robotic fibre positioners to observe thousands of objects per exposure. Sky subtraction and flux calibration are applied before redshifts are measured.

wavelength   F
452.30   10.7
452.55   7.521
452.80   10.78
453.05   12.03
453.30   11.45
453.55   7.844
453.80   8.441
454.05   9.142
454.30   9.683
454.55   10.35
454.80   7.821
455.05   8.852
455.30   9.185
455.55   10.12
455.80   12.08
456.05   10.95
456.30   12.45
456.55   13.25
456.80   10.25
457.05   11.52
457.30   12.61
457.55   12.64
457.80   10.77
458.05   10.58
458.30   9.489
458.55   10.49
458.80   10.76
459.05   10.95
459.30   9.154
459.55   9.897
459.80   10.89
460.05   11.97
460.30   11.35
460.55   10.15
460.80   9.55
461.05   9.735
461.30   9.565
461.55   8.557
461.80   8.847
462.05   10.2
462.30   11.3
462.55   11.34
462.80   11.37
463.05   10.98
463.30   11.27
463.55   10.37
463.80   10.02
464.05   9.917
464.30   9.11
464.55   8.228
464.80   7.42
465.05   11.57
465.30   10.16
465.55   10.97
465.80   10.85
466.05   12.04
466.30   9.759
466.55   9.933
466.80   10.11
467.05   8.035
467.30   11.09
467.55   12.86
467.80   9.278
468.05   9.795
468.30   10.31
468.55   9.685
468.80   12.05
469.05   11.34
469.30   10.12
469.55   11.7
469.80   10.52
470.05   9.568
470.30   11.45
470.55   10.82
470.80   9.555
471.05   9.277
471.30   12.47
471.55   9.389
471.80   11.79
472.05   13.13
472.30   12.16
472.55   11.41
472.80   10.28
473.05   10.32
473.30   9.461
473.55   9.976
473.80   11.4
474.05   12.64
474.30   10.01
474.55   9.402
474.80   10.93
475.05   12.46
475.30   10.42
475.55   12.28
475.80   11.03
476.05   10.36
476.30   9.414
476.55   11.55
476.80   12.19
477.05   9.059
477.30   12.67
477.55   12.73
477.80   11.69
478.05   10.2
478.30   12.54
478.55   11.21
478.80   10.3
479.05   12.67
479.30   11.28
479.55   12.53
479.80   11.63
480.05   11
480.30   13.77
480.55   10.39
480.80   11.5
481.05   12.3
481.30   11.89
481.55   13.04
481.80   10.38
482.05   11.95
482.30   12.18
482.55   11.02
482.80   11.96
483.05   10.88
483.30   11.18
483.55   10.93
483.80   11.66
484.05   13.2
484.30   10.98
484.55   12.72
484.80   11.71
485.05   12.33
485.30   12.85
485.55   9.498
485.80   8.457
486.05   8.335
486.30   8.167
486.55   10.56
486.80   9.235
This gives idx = 0.084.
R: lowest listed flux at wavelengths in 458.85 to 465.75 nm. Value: 7.42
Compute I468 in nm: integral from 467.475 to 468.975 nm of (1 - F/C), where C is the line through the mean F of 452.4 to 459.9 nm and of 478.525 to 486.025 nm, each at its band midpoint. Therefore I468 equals 0.04 nm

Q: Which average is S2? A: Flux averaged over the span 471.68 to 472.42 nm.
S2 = 12.4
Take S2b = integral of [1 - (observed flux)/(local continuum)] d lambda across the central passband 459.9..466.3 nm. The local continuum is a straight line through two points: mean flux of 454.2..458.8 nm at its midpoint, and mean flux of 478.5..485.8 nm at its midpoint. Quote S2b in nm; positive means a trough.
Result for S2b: 0.41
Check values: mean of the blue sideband 10.7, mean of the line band 10.3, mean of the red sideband 11.6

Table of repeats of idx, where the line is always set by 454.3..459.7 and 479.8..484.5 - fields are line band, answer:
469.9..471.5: 0.08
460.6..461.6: 0.14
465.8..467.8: 0.06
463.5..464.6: 0.15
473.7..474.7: 0.05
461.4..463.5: 0.04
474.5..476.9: 0.04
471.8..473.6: 0.02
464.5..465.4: 0.17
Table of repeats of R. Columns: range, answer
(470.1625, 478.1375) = 9.059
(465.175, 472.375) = 8.035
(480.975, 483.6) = 10.38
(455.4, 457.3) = 10.12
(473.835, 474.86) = 9.402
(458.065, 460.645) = 9.154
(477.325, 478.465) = 10.2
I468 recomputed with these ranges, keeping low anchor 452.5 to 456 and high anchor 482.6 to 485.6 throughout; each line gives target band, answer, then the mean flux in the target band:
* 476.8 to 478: -0.03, 11.5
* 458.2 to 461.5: -0.05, 10.3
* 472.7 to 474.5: 0.08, 10.5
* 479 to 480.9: -0.07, 11.8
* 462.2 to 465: 0.05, 10.1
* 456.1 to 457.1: -0.20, 11.8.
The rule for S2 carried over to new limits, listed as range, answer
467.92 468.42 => 10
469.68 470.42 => 10.5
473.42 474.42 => 11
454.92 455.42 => 9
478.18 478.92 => 11.3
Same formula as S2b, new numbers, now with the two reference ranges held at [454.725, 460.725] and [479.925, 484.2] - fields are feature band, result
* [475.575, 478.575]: 0.069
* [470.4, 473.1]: 0.079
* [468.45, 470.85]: 0.108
